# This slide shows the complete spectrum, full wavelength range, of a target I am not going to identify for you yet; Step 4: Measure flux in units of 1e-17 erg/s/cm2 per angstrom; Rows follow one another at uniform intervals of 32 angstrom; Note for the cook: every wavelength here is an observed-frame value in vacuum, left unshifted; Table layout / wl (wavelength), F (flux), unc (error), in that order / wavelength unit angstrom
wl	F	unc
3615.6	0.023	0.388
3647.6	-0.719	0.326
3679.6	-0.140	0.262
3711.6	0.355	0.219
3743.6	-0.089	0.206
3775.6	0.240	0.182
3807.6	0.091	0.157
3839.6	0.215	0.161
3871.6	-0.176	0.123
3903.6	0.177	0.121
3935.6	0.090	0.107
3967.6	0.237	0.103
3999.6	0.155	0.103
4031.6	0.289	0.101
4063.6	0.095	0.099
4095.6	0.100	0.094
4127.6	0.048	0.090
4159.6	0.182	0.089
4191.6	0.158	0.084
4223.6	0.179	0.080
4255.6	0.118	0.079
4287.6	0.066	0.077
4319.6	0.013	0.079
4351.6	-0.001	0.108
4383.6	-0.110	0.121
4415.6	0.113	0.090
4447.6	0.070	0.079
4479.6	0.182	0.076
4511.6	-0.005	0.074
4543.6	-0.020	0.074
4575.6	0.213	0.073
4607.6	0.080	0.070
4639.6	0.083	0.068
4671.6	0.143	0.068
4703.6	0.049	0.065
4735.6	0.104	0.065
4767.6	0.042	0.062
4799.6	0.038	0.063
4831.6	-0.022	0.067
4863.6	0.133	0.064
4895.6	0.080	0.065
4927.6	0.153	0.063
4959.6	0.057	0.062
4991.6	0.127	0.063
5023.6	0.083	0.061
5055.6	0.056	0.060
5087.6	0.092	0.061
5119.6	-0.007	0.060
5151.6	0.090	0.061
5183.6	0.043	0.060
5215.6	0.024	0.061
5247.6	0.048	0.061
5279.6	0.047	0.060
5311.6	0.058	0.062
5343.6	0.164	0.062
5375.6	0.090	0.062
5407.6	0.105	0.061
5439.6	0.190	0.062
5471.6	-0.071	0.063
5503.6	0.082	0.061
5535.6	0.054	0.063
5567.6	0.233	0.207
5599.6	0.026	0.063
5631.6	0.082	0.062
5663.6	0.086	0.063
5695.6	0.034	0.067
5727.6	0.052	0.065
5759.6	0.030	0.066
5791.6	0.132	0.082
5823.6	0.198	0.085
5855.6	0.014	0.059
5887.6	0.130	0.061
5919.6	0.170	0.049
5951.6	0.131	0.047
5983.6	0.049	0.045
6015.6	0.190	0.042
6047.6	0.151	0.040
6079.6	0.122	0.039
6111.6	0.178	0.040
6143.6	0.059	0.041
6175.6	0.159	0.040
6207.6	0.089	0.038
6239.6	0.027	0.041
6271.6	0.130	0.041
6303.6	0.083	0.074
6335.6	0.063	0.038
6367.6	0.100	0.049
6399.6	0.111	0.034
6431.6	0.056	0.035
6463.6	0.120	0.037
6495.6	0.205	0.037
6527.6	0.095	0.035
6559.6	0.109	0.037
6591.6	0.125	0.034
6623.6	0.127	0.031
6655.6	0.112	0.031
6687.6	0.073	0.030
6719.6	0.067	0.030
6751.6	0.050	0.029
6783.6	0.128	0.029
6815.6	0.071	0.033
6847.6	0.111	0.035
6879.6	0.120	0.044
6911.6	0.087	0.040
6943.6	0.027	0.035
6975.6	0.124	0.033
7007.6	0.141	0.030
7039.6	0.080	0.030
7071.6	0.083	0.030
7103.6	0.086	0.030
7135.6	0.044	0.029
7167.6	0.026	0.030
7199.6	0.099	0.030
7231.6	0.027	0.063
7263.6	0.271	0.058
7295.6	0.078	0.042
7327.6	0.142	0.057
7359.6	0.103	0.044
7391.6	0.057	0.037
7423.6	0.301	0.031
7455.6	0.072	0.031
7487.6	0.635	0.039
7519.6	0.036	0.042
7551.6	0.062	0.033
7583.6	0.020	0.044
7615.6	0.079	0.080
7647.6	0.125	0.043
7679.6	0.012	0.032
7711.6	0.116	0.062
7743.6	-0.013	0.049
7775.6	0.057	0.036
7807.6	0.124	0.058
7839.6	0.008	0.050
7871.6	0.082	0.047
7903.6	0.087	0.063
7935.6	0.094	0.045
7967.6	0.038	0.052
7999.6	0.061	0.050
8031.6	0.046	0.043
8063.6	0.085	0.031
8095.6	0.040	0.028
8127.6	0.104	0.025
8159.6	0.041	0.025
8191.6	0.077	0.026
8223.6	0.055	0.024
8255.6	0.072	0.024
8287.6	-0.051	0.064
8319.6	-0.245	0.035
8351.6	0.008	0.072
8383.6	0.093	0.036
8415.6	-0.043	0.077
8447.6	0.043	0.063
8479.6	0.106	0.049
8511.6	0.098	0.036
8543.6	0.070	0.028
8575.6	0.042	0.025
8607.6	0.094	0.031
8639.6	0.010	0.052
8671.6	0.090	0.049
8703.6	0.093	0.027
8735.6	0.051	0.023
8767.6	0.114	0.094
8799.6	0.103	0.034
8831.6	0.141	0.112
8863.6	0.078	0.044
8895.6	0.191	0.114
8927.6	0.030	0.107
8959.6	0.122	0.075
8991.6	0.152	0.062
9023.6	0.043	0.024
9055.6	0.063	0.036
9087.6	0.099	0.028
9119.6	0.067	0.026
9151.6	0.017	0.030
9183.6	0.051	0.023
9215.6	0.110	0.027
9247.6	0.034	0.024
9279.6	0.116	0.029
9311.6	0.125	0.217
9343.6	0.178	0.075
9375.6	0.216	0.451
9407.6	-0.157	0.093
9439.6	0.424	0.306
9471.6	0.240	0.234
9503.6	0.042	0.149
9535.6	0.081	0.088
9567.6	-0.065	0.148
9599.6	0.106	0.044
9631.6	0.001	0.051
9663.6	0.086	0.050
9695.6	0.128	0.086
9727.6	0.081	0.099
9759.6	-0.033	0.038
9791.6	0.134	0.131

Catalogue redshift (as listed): 0.50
